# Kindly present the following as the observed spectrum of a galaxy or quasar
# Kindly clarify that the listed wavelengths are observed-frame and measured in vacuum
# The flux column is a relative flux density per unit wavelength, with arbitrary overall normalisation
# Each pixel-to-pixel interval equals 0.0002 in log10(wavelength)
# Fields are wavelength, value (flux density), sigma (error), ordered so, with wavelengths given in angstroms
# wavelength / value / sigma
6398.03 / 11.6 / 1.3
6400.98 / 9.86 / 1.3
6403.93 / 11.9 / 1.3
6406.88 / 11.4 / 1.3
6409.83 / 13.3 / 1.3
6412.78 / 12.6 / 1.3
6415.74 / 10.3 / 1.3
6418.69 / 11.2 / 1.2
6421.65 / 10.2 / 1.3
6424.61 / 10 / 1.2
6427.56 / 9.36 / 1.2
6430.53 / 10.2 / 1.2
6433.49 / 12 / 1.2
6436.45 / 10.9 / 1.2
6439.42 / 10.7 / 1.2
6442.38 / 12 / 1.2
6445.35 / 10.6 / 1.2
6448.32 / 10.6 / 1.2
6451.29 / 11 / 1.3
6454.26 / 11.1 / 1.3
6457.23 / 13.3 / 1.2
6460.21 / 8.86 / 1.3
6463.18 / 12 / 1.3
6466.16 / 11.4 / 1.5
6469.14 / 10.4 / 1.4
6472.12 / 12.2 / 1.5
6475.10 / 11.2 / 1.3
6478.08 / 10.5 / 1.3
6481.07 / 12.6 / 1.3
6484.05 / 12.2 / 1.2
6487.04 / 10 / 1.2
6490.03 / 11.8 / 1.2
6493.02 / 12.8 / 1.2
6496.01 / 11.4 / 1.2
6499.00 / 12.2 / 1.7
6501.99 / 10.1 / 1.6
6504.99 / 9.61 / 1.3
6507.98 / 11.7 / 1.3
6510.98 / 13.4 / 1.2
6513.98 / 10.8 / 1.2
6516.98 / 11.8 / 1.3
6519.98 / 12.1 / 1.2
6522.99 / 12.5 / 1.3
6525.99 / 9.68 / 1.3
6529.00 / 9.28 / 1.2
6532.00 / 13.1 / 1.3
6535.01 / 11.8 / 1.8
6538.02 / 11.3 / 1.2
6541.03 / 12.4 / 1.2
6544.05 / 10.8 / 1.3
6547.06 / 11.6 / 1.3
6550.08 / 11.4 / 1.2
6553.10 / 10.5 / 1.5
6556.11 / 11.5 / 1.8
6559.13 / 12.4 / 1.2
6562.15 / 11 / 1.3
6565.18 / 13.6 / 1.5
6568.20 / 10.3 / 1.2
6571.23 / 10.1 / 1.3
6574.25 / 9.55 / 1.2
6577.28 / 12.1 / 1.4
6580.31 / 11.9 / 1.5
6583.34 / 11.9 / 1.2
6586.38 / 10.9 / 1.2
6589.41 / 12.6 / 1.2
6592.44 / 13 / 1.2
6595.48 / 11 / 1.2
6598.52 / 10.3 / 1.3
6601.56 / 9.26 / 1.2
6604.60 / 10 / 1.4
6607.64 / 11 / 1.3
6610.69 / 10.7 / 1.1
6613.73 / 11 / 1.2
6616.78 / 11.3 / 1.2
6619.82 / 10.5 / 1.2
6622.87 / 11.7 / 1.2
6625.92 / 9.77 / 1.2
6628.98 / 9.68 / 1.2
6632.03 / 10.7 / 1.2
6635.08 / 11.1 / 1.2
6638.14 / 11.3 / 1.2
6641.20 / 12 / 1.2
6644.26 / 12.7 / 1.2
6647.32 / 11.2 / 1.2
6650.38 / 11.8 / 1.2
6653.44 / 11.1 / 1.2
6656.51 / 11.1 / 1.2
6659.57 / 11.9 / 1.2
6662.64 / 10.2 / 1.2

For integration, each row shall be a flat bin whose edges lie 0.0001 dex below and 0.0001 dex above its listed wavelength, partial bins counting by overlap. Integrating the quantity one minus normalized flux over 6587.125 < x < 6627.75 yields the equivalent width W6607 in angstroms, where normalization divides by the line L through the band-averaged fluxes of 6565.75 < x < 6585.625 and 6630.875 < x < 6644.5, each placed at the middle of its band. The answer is 1.3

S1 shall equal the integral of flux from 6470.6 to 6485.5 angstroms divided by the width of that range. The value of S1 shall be 11.7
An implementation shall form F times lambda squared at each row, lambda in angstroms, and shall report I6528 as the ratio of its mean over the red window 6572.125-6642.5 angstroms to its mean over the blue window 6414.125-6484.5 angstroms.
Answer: 1.0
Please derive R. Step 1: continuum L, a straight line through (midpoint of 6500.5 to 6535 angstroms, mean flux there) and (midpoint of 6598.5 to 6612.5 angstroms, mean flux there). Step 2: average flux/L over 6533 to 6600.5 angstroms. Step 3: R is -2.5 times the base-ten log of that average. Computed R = -0.07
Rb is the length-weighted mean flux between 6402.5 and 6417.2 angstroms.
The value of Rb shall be 11.9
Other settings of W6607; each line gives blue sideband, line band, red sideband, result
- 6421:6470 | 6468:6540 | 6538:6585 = -2.00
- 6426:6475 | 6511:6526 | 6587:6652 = -0.93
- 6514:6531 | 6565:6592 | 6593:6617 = -1.54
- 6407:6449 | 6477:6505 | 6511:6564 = -0.35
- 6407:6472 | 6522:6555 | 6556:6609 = -0.30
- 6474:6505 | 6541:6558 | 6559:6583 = 0.08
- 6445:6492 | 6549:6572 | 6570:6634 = -0.77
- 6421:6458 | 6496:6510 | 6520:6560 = 0.22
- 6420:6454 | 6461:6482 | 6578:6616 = -1.08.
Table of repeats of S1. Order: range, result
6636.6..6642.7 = 11.6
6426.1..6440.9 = 10.6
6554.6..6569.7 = 11.8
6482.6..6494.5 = 11.7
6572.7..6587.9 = 11.3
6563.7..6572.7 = 11.3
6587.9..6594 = 12.8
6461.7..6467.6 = 11.7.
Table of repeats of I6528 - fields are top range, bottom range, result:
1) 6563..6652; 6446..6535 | 1.02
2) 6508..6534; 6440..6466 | 1.06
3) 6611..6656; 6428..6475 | 1.06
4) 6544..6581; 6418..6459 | 1.07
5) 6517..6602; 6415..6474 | 1.08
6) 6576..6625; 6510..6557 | 0.99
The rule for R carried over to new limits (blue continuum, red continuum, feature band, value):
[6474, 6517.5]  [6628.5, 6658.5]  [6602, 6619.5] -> 0.067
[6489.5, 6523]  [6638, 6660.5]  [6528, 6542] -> 0.001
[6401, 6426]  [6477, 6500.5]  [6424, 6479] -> 0.049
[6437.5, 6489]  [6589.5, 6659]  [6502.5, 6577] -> -0.019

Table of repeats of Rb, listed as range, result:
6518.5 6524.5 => 12.3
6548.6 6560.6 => 11.5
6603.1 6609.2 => 10.5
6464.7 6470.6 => 10.9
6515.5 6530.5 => 11.1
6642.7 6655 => 11.7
